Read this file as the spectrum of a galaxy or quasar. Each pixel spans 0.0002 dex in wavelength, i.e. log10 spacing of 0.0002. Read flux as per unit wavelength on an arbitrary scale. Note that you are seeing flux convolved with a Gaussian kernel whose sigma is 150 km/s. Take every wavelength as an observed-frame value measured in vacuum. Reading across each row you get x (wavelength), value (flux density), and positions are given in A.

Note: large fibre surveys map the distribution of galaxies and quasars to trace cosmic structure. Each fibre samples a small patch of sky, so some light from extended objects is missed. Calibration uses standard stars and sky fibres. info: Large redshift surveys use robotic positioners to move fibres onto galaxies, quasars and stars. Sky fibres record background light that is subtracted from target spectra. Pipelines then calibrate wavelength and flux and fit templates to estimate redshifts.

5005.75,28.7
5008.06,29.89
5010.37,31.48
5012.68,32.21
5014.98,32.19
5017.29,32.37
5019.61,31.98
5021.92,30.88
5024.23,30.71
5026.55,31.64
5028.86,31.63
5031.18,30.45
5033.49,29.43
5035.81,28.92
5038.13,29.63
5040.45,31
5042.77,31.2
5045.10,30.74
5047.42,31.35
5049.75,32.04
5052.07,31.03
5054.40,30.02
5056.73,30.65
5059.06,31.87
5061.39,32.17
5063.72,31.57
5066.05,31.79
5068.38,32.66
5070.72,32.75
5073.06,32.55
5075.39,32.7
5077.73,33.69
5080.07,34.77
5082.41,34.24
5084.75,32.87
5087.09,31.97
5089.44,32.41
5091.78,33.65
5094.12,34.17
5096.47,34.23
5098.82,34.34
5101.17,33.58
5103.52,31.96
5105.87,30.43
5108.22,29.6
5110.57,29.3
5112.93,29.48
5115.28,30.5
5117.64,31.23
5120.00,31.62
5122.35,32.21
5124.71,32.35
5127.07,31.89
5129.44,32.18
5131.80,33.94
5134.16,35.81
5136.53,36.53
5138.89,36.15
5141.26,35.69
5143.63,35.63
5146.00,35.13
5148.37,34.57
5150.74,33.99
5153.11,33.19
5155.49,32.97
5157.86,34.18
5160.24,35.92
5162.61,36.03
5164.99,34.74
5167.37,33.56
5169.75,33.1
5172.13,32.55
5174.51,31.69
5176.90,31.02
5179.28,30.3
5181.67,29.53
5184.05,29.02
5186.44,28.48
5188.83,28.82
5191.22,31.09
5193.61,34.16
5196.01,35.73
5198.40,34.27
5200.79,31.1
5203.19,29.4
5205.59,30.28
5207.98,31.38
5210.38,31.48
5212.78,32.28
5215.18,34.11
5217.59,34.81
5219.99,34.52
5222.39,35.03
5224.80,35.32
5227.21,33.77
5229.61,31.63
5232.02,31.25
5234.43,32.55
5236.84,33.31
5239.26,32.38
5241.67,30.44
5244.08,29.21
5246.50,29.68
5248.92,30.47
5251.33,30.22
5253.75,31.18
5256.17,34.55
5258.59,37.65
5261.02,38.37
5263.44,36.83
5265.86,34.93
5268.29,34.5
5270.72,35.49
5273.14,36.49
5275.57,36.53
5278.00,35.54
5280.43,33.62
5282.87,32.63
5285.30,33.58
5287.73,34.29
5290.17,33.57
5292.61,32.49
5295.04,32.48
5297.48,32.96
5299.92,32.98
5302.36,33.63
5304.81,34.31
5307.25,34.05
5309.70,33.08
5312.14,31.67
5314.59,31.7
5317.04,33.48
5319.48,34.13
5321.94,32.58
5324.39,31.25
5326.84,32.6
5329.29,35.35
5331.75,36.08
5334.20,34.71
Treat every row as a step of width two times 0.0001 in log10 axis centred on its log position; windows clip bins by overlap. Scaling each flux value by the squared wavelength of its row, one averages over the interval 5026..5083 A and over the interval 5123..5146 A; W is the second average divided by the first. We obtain 1.1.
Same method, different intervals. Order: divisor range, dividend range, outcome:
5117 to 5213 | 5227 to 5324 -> 1.06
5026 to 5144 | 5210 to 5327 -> 1.11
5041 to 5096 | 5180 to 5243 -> 1.05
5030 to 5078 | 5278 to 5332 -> 1.17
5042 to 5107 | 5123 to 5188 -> 1.06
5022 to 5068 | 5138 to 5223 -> 1.12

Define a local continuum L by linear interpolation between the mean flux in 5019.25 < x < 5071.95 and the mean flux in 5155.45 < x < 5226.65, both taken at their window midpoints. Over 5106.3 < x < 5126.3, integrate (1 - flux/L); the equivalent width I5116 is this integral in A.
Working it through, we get 0.6 A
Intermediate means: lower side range 31.1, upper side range 32.6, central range 30.8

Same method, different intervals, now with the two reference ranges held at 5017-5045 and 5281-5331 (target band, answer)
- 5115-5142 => -1.5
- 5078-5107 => -1.8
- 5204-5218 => 0.1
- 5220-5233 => -0.4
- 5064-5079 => -0.7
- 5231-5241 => 0.1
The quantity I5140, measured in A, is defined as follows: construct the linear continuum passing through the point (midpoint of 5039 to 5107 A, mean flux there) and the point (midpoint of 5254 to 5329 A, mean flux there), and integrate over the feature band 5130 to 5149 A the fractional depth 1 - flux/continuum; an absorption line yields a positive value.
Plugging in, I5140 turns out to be -1.4 A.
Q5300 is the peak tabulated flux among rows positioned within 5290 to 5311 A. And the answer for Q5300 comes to 34.31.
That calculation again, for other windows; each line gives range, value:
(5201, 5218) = 34.81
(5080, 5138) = 36.53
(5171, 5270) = 38.37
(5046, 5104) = 34.77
